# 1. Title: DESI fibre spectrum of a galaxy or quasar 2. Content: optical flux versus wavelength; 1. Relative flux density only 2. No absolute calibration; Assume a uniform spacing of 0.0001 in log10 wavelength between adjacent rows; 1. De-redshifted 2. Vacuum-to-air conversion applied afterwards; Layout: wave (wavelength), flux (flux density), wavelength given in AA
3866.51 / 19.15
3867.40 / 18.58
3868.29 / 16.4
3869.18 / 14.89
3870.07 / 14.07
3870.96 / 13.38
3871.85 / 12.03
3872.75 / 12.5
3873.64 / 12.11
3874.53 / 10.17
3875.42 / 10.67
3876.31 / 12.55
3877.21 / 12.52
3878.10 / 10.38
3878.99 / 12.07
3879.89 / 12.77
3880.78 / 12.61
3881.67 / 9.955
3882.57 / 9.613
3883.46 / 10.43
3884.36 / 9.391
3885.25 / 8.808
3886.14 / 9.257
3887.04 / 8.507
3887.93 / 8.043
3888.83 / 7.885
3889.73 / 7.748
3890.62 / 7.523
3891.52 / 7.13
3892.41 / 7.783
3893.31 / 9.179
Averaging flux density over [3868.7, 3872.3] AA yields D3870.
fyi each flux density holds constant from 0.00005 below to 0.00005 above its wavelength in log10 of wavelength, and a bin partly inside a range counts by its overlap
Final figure 13.6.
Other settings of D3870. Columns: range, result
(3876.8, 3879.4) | 11.7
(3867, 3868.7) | 17.5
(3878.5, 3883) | 11.4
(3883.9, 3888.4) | 8.8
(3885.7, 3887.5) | 8.87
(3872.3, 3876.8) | 11.6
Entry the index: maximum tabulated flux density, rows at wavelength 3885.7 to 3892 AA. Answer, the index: 9.257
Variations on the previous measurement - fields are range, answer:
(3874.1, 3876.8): 12.55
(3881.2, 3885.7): 10.43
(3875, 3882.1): 12.77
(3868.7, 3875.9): 14.89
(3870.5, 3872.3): 13.38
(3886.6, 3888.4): 8.507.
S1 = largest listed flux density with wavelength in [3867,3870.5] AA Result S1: 18.58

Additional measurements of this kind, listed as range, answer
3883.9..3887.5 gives 9.391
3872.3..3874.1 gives 12.5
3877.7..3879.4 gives 12.07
